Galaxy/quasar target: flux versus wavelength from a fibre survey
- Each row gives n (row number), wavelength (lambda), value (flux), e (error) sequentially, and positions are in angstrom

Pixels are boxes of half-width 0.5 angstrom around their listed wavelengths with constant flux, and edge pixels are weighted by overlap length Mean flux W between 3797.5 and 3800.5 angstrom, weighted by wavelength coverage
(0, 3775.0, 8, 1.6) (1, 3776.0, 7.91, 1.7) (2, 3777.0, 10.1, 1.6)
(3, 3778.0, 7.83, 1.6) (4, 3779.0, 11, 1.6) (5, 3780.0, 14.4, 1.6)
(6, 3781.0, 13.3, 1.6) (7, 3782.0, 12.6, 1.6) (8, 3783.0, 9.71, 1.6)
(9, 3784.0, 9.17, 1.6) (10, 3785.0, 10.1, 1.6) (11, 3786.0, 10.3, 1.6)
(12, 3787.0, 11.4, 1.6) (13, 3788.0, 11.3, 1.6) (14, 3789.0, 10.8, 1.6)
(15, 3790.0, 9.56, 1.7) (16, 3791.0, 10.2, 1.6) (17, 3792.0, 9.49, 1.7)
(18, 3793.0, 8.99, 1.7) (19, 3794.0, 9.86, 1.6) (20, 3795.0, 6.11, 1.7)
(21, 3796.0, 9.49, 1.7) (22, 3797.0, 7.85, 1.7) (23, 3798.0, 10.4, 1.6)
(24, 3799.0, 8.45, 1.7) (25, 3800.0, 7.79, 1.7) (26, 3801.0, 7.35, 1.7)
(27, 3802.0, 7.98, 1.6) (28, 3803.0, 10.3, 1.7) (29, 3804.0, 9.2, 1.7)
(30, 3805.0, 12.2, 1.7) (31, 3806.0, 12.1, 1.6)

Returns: 8.88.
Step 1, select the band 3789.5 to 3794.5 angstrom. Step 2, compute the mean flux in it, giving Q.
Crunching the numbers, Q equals 9.62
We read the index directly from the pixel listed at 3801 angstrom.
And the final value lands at 7.35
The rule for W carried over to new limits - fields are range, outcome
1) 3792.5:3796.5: 8.61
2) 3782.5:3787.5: 10.1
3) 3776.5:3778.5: 8.96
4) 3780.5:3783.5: 11.9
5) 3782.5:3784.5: 9.44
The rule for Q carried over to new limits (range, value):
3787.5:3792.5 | 10.3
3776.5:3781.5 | 11.3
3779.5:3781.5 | 13.9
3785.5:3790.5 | 10.7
